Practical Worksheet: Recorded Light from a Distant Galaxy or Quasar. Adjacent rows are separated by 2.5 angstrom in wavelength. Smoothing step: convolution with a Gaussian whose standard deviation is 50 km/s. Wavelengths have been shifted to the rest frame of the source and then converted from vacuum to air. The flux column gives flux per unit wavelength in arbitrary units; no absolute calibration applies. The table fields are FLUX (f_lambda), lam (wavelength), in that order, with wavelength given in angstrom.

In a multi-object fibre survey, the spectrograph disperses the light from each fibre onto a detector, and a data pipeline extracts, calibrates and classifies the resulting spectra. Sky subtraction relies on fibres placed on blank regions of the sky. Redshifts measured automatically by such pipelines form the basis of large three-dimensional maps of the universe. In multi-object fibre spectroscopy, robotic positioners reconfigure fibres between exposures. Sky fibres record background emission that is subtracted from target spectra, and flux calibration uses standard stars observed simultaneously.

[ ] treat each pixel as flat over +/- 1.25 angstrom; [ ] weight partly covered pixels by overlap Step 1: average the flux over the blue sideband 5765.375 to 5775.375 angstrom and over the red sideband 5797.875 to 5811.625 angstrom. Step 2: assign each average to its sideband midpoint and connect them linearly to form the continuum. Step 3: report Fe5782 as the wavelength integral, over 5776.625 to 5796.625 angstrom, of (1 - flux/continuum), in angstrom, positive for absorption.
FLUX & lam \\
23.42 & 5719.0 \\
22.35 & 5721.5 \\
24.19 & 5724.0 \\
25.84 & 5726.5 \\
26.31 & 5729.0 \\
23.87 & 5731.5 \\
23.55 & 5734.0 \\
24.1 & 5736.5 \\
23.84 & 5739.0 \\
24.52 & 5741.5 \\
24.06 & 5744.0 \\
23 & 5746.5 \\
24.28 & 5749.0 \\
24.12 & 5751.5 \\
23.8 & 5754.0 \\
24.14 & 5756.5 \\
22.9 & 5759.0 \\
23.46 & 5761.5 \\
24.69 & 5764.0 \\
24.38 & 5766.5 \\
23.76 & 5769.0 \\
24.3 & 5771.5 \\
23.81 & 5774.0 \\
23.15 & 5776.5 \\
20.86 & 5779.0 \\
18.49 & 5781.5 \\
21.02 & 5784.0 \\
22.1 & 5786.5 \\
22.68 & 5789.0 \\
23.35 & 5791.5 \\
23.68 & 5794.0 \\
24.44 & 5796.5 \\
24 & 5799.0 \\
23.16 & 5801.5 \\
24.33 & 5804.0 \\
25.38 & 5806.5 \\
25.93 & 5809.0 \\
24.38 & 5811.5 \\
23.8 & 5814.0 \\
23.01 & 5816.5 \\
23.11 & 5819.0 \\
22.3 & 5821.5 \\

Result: 1.88 angstrom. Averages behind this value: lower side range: 24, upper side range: 24.5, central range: 22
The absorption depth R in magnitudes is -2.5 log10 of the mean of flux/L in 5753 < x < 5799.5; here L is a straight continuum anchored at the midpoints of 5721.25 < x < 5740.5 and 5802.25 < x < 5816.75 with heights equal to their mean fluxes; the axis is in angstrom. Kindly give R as 0.06 mag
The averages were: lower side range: 24.4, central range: 23.1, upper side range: 24.5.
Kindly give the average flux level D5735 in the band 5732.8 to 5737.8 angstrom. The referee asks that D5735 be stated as 23.8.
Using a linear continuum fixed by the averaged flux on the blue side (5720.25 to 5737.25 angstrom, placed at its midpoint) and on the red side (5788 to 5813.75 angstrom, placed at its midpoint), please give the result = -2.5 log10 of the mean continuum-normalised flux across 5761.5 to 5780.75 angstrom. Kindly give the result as 0.04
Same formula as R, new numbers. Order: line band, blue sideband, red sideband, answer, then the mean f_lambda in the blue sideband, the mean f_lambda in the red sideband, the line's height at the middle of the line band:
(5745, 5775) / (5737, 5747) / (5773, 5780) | -0.03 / 23.9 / 22.6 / 23.3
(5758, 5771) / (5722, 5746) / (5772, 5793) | -0.05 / 24.4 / 22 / 22.9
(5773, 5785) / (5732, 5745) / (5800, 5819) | 0.13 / 24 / 24.2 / 24.1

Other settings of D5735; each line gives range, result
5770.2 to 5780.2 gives 23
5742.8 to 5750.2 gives 23.8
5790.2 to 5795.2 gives 23.5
